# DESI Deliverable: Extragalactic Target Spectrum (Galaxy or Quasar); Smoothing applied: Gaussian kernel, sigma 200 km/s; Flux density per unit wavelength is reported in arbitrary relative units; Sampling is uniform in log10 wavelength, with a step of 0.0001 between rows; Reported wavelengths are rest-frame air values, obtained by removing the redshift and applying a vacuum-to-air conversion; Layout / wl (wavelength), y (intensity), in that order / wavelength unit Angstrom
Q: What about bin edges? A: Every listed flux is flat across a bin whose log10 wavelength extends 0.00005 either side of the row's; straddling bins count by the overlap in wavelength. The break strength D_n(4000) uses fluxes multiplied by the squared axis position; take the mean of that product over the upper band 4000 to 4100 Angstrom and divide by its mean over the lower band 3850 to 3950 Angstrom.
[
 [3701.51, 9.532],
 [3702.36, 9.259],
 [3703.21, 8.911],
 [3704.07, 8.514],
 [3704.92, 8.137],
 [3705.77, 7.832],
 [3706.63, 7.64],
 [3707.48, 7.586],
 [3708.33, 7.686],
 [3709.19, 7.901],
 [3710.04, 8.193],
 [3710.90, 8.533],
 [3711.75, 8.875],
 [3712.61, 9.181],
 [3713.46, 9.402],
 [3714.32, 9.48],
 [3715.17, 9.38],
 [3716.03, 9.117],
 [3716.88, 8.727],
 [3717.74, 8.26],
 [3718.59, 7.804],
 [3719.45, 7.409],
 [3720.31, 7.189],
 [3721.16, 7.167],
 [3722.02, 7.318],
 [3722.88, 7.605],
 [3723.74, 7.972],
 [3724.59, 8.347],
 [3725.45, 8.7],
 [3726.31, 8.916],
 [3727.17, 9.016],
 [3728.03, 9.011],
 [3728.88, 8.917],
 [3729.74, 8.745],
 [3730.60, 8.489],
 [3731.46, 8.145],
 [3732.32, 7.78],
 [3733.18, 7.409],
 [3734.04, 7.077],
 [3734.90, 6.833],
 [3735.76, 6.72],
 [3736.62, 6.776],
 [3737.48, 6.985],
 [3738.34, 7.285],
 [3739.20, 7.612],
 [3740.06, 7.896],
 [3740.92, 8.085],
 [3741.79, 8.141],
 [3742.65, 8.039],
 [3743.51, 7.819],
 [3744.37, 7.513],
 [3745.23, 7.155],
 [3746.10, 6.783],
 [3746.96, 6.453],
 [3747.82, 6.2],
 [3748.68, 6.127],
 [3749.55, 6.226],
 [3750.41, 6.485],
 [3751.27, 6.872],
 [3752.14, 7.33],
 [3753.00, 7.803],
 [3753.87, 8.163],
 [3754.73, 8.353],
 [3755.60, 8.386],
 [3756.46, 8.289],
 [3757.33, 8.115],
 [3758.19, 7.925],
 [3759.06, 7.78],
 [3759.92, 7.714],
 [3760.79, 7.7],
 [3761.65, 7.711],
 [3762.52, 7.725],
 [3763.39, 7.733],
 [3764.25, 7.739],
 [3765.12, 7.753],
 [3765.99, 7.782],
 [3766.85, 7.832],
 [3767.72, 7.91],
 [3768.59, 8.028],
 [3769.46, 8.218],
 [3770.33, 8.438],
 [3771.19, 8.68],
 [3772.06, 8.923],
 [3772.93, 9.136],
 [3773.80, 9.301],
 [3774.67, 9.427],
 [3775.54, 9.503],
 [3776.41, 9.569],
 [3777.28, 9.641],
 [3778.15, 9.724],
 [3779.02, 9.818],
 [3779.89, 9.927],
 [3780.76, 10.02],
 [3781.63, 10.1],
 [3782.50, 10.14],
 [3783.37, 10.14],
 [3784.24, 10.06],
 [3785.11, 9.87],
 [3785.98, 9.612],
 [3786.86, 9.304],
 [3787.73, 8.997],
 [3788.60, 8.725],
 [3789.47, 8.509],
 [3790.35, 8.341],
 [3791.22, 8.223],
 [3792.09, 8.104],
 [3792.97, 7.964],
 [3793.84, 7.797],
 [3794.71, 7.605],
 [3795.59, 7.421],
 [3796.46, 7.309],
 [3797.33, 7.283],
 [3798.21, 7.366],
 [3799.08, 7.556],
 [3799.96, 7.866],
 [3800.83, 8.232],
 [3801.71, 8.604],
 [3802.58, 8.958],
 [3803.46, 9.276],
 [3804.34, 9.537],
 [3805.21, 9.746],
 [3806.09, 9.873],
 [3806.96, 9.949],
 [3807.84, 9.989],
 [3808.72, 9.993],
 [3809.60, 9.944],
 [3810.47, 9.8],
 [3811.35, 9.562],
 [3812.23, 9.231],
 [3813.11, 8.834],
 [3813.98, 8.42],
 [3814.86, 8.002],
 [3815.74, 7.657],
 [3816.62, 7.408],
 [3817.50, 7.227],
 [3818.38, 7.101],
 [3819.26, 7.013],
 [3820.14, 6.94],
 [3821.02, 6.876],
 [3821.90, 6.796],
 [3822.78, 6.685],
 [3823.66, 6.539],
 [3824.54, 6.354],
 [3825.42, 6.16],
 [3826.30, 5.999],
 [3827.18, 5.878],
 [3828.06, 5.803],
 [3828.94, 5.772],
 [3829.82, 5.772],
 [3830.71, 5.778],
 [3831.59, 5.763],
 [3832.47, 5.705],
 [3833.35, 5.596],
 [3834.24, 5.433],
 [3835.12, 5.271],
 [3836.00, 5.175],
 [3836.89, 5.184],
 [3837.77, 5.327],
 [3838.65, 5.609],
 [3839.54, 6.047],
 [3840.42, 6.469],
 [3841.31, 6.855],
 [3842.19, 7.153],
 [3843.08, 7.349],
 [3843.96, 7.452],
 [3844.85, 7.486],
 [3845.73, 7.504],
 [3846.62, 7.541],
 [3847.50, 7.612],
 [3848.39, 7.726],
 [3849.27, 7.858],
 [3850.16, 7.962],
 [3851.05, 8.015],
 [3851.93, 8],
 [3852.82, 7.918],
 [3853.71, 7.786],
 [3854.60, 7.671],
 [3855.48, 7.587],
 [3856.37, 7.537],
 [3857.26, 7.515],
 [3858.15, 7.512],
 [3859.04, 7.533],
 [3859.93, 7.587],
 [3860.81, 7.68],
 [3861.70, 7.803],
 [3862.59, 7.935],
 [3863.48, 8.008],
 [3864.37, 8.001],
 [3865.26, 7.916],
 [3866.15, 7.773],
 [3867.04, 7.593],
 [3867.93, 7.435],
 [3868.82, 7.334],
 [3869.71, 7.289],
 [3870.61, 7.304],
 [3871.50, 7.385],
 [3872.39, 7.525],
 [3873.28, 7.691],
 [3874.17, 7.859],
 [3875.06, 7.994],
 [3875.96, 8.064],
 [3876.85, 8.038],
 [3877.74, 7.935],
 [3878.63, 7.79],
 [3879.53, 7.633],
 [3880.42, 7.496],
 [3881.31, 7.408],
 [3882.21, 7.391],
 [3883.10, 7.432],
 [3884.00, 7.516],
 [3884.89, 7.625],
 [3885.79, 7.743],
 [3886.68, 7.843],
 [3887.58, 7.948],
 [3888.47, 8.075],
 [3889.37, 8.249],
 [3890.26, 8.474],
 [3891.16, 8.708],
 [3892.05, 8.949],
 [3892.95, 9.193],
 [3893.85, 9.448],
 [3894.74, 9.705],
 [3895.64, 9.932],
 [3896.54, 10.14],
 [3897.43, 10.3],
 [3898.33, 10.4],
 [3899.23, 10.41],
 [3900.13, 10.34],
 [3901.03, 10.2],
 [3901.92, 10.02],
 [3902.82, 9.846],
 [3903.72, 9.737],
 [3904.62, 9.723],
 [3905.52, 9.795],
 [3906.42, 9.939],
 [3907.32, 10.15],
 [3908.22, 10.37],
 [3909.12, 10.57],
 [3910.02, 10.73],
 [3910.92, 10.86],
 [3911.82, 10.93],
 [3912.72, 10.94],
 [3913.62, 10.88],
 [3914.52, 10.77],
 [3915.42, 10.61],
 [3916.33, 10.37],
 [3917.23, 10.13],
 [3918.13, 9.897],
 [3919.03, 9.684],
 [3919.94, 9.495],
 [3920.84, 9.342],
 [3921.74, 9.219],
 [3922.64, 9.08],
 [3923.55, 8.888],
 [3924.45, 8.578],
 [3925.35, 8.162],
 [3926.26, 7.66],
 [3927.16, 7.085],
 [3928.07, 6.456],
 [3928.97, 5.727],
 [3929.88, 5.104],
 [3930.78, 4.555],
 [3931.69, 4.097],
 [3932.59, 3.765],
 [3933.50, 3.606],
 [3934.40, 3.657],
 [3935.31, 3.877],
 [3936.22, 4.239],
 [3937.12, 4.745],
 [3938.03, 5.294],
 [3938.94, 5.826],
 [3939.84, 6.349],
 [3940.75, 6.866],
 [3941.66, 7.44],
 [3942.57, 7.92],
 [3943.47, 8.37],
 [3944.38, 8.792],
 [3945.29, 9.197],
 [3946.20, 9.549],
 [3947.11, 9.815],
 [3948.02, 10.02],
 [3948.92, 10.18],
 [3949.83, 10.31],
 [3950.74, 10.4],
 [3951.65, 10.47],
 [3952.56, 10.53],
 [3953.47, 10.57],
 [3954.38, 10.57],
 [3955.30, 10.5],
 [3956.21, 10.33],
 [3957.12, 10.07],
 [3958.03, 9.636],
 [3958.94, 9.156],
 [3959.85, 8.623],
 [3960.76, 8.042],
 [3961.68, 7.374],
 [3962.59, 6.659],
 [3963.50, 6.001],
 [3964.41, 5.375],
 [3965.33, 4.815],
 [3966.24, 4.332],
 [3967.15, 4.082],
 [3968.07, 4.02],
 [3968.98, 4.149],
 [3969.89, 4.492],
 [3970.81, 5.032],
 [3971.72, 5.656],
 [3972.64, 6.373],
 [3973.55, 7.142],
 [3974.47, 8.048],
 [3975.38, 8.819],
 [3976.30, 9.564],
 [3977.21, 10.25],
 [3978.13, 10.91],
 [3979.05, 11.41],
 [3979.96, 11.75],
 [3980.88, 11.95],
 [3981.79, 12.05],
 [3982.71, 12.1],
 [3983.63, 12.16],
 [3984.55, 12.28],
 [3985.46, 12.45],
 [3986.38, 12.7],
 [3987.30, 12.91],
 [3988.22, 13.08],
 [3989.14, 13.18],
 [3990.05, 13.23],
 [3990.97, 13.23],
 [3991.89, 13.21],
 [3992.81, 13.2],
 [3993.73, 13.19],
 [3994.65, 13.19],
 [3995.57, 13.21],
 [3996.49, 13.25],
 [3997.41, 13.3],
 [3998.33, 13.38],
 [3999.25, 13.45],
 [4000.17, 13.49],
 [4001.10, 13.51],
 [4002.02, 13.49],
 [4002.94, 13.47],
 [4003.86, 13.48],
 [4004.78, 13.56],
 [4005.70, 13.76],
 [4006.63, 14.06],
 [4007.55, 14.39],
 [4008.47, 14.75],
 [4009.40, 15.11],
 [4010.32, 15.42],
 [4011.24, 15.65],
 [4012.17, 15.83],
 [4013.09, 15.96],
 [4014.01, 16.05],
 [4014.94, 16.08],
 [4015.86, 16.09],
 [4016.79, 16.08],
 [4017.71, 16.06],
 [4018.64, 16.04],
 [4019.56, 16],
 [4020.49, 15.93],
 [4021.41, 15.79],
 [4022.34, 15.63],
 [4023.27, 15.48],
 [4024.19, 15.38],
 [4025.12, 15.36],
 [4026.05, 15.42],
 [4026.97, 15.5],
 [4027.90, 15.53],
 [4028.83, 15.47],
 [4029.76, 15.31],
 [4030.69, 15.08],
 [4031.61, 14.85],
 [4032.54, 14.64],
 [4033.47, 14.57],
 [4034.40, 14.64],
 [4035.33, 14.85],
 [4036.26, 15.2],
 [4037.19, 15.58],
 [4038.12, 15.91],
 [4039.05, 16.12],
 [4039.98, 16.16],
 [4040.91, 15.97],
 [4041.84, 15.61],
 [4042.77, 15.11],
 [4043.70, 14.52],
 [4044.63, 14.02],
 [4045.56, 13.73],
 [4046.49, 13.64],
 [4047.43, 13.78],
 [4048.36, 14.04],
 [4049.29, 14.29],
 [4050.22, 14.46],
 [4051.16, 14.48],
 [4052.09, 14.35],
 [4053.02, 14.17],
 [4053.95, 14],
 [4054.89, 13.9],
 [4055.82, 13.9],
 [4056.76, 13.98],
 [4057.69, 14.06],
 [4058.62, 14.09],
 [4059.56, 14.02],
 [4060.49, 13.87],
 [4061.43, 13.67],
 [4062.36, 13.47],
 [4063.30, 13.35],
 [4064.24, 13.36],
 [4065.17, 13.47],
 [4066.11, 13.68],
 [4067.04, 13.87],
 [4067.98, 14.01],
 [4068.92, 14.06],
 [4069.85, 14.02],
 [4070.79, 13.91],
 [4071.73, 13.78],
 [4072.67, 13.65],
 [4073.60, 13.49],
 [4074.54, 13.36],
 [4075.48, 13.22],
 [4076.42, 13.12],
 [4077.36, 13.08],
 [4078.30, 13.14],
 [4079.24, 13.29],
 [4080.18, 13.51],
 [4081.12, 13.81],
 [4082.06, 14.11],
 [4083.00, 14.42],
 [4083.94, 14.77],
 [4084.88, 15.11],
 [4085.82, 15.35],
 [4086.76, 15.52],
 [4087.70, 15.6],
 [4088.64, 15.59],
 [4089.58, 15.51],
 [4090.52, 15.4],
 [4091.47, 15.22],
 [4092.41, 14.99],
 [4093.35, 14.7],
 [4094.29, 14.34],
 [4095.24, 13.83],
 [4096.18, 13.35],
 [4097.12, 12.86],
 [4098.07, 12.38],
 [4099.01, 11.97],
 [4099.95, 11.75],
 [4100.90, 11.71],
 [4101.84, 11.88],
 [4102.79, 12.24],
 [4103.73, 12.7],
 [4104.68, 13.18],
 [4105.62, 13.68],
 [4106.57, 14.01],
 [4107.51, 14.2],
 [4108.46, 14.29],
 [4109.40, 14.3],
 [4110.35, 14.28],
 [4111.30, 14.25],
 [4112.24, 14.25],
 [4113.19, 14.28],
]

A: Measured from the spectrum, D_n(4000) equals 1.90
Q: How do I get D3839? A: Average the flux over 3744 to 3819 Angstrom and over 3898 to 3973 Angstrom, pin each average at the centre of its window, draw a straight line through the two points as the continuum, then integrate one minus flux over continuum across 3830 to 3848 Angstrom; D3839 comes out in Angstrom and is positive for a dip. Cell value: 4.3 Angstrom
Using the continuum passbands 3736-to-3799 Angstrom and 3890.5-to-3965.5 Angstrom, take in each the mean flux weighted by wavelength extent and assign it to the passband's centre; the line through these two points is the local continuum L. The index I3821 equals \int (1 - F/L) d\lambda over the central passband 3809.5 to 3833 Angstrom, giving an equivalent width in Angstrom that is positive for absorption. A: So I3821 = 3.5 Angstrom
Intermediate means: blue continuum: 8.18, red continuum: 8.64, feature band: 7.1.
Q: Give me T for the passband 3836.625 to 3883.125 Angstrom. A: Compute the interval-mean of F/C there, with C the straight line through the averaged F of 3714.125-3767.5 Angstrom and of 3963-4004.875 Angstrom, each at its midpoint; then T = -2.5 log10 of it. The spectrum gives 0.21 mag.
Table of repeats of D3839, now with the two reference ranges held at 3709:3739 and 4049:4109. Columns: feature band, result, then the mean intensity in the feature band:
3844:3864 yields 4.9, 7.71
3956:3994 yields 9.0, 9.34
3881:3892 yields 2.9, 7.91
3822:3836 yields 5.6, 5.9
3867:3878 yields 3.0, 7.65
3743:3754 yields 2.0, 6.97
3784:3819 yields 2.8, 8.61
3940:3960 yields 3.9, 9.48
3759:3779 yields 0.9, 8.48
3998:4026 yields -4.8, 15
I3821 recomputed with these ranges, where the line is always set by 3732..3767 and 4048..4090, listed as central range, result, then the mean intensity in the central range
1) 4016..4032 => -3.0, 15.6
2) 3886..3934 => 8.0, 8.95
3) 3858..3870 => 2.6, 7.68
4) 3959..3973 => 7.2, 5.76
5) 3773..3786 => -2.7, 9.78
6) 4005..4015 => -1.8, 15.1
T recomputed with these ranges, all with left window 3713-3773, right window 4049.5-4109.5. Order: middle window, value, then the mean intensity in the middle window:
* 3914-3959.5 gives 0.357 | 8.15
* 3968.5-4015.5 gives 0.011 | 12.2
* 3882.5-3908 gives 0.151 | 9.21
